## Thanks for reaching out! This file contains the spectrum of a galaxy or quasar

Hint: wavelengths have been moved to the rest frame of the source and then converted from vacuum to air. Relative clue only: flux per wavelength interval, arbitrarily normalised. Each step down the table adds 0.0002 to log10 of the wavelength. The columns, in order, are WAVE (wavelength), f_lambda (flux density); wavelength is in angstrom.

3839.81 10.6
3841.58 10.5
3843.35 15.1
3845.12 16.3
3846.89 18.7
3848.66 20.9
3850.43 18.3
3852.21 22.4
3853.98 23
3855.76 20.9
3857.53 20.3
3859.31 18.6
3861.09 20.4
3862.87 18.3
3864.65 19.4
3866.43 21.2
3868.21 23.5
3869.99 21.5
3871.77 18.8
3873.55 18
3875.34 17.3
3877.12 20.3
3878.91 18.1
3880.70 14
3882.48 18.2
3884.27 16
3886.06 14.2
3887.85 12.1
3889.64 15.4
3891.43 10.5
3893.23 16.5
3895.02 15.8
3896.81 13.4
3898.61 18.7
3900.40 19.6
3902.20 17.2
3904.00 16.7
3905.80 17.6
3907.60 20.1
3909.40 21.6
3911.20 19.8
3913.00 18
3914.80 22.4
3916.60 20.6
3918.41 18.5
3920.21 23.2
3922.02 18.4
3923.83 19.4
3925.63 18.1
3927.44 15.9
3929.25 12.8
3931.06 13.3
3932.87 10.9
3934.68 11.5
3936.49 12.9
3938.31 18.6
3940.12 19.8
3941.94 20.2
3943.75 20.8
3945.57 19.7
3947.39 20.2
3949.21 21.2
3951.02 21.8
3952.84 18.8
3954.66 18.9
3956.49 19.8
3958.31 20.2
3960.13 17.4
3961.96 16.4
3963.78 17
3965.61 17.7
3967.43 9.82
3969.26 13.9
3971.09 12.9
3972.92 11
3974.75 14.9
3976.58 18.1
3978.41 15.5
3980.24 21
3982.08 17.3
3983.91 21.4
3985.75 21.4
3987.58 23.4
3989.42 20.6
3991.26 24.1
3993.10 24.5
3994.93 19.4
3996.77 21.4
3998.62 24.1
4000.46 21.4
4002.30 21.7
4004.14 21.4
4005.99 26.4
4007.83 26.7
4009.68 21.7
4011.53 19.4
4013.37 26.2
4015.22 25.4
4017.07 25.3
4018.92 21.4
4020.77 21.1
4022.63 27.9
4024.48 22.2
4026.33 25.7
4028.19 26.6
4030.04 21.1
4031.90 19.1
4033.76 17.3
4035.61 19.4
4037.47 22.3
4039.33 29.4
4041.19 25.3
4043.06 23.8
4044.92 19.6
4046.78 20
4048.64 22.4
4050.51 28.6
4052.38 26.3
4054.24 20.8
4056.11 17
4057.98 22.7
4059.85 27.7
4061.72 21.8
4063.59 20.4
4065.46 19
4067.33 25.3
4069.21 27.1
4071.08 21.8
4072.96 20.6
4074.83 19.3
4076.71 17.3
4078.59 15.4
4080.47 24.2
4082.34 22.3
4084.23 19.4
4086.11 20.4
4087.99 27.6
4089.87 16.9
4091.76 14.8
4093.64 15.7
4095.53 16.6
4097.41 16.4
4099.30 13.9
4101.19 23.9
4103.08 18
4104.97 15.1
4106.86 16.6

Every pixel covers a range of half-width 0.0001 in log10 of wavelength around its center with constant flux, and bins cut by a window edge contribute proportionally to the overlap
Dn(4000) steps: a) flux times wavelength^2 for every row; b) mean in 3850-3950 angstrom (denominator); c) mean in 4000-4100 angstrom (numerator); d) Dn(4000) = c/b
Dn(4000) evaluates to 1.3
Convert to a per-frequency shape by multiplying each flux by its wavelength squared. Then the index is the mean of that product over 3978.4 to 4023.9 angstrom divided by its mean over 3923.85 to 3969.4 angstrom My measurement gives 1.35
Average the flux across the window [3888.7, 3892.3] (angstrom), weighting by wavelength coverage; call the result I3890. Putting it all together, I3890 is 13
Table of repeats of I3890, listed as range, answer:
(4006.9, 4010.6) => 24.2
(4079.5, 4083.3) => 23.2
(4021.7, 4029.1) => 25.6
